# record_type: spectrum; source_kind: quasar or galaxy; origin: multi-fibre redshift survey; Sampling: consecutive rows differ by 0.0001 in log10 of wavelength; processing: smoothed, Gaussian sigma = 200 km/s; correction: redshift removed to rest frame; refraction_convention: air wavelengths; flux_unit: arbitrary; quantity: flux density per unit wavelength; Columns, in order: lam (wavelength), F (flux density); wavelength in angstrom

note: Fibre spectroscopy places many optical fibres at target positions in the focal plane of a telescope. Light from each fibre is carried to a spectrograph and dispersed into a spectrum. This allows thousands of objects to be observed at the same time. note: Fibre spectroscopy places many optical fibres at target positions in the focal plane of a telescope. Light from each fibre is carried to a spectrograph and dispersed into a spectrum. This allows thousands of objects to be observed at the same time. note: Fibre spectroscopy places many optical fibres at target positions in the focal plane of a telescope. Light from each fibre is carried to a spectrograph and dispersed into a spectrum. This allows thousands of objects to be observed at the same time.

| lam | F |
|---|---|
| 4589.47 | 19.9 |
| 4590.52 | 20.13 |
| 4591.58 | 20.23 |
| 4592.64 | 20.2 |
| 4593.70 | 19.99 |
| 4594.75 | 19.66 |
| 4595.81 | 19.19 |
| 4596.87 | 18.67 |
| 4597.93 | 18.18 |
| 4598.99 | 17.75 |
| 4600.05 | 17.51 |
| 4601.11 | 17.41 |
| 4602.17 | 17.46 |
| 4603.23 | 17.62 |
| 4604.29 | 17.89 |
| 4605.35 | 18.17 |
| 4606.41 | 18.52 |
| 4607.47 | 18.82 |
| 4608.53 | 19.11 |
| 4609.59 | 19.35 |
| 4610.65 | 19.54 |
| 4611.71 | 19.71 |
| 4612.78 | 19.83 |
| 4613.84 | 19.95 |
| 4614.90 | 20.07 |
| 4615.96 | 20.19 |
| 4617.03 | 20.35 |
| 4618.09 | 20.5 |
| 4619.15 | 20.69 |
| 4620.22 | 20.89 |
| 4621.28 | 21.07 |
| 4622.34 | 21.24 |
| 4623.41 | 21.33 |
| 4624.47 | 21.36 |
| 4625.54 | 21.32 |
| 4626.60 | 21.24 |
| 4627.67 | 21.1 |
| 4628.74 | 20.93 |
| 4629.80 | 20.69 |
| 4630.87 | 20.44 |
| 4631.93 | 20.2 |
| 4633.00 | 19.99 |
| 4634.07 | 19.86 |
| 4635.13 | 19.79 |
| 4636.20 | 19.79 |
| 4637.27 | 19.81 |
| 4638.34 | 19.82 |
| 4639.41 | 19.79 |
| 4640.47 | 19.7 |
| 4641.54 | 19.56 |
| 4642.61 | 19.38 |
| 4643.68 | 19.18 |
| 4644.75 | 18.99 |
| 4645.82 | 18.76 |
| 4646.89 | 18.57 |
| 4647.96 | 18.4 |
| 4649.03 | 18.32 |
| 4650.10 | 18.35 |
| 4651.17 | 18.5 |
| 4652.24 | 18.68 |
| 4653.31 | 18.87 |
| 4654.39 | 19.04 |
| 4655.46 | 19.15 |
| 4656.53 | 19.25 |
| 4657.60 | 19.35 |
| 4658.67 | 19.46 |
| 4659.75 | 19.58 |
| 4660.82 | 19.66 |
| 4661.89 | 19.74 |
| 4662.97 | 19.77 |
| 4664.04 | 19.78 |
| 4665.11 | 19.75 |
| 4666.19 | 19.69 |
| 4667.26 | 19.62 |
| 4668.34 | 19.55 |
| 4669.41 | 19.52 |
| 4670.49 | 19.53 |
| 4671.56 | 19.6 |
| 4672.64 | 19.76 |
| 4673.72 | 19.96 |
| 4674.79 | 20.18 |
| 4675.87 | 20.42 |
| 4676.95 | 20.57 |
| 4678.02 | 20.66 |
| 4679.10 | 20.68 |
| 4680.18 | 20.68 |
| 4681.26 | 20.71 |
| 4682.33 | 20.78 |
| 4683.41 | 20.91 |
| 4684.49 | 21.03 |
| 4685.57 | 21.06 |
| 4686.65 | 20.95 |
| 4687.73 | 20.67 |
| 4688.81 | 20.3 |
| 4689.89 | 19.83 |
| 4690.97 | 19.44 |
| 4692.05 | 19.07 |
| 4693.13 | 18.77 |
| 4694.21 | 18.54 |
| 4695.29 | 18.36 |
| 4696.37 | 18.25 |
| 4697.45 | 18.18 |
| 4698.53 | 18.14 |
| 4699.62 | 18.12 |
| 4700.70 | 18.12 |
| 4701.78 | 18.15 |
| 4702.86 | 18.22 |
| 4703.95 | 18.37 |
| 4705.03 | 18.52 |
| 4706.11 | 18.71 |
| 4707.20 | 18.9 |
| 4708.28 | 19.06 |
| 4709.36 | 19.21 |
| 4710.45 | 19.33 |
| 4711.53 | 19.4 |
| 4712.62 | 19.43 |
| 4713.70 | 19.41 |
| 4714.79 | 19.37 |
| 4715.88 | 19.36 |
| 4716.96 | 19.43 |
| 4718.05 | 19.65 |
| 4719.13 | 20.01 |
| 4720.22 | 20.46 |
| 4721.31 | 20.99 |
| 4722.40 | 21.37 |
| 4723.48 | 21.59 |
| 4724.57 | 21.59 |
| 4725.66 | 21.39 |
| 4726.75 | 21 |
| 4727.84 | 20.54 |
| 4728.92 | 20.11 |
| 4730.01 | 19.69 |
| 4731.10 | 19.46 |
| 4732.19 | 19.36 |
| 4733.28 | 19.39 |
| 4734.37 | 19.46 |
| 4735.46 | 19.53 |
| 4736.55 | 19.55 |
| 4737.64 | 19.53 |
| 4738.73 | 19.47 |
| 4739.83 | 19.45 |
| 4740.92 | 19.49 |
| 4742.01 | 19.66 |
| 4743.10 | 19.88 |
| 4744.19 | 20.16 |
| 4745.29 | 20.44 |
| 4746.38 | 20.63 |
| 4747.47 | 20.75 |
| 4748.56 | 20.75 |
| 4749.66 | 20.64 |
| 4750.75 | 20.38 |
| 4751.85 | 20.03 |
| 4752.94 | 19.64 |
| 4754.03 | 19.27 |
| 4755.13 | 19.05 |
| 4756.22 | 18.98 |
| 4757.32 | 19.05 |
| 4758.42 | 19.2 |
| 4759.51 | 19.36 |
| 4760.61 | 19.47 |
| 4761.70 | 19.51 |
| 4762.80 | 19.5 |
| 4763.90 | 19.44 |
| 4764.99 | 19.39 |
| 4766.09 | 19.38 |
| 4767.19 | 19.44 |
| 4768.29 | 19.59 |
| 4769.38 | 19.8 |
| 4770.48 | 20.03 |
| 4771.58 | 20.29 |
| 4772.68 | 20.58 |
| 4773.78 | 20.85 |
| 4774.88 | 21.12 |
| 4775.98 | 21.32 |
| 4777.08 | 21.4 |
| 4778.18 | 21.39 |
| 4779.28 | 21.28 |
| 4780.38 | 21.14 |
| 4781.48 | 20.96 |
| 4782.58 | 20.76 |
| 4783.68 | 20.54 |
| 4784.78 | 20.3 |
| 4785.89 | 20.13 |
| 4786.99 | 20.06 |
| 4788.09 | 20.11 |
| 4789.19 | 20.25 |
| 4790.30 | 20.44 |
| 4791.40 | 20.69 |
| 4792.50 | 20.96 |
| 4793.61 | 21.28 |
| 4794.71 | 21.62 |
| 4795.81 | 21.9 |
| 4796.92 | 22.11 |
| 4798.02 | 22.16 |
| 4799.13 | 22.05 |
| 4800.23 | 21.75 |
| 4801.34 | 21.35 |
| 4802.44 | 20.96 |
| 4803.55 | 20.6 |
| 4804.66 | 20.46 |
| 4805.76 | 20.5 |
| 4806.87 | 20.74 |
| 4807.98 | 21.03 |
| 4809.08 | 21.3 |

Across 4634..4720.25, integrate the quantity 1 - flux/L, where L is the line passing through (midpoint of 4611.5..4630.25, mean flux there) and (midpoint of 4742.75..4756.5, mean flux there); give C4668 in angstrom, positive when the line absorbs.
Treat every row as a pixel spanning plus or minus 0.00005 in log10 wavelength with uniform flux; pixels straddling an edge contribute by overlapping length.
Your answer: 4.18 angstrom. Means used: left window 20.7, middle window 19.4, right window 20.1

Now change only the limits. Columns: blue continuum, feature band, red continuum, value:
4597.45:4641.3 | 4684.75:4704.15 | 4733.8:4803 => 0.9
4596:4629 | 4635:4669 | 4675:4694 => 1.2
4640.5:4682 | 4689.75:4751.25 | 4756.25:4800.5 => 1.3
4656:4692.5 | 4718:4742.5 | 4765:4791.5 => 0.2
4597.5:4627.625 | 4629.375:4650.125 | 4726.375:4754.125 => 0.2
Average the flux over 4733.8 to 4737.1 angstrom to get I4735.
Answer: 19.5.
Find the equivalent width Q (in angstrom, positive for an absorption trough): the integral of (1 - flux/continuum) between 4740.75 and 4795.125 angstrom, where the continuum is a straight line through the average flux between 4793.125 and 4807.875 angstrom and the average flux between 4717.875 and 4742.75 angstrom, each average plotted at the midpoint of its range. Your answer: 1.5 angstrom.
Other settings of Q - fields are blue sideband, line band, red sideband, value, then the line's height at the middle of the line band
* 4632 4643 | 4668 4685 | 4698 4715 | -0.97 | 19.2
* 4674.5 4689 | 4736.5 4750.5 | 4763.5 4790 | 0.31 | 20.5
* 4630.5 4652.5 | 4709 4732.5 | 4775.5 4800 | 0.18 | 20.3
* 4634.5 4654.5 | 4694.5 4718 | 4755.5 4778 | 0.89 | 19.5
